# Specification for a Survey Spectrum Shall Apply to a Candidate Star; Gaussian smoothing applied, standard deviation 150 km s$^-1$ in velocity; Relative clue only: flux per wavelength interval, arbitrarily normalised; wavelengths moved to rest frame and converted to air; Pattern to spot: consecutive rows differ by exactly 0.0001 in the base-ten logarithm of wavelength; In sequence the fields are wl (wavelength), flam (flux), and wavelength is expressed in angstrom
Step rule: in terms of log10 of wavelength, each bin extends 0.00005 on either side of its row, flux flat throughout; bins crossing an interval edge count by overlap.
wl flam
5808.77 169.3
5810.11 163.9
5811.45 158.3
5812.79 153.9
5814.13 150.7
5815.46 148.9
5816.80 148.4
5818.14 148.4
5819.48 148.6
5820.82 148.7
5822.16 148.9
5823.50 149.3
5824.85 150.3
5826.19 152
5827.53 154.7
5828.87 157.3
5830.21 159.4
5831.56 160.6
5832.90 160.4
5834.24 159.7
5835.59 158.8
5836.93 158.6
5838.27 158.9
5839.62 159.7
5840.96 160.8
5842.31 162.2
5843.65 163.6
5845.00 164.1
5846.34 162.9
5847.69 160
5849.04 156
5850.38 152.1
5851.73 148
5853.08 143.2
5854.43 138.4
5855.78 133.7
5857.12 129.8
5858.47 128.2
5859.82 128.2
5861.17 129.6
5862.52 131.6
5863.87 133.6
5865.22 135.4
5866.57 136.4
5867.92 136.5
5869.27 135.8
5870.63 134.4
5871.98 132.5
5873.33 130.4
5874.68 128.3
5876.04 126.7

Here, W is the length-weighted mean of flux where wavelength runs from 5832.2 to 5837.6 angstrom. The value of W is 160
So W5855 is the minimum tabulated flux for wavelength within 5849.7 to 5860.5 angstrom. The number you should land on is 128.2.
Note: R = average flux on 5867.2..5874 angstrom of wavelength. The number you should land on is 134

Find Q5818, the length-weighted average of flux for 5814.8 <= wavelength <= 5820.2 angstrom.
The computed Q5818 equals 149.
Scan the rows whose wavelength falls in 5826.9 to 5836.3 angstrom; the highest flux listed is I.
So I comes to 160.6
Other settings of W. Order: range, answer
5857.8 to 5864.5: 130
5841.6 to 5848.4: 162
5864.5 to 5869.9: 136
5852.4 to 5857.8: 136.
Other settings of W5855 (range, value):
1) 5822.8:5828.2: 149.3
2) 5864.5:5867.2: 135.4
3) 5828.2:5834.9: 157.3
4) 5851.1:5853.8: 143.2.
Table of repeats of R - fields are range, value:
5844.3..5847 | 164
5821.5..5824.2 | 149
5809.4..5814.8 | 157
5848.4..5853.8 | 150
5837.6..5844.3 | 161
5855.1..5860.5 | 130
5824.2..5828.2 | 153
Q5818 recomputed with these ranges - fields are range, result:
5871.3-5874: 132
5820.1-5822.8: 149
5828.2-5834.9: 160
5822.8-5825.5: 149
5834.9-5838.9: 159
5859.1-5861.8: 129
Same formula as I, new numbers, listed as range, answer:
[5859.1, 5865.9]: 135.4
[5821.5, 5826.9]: 152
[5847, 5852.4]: 160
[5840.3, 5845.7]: 164.1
